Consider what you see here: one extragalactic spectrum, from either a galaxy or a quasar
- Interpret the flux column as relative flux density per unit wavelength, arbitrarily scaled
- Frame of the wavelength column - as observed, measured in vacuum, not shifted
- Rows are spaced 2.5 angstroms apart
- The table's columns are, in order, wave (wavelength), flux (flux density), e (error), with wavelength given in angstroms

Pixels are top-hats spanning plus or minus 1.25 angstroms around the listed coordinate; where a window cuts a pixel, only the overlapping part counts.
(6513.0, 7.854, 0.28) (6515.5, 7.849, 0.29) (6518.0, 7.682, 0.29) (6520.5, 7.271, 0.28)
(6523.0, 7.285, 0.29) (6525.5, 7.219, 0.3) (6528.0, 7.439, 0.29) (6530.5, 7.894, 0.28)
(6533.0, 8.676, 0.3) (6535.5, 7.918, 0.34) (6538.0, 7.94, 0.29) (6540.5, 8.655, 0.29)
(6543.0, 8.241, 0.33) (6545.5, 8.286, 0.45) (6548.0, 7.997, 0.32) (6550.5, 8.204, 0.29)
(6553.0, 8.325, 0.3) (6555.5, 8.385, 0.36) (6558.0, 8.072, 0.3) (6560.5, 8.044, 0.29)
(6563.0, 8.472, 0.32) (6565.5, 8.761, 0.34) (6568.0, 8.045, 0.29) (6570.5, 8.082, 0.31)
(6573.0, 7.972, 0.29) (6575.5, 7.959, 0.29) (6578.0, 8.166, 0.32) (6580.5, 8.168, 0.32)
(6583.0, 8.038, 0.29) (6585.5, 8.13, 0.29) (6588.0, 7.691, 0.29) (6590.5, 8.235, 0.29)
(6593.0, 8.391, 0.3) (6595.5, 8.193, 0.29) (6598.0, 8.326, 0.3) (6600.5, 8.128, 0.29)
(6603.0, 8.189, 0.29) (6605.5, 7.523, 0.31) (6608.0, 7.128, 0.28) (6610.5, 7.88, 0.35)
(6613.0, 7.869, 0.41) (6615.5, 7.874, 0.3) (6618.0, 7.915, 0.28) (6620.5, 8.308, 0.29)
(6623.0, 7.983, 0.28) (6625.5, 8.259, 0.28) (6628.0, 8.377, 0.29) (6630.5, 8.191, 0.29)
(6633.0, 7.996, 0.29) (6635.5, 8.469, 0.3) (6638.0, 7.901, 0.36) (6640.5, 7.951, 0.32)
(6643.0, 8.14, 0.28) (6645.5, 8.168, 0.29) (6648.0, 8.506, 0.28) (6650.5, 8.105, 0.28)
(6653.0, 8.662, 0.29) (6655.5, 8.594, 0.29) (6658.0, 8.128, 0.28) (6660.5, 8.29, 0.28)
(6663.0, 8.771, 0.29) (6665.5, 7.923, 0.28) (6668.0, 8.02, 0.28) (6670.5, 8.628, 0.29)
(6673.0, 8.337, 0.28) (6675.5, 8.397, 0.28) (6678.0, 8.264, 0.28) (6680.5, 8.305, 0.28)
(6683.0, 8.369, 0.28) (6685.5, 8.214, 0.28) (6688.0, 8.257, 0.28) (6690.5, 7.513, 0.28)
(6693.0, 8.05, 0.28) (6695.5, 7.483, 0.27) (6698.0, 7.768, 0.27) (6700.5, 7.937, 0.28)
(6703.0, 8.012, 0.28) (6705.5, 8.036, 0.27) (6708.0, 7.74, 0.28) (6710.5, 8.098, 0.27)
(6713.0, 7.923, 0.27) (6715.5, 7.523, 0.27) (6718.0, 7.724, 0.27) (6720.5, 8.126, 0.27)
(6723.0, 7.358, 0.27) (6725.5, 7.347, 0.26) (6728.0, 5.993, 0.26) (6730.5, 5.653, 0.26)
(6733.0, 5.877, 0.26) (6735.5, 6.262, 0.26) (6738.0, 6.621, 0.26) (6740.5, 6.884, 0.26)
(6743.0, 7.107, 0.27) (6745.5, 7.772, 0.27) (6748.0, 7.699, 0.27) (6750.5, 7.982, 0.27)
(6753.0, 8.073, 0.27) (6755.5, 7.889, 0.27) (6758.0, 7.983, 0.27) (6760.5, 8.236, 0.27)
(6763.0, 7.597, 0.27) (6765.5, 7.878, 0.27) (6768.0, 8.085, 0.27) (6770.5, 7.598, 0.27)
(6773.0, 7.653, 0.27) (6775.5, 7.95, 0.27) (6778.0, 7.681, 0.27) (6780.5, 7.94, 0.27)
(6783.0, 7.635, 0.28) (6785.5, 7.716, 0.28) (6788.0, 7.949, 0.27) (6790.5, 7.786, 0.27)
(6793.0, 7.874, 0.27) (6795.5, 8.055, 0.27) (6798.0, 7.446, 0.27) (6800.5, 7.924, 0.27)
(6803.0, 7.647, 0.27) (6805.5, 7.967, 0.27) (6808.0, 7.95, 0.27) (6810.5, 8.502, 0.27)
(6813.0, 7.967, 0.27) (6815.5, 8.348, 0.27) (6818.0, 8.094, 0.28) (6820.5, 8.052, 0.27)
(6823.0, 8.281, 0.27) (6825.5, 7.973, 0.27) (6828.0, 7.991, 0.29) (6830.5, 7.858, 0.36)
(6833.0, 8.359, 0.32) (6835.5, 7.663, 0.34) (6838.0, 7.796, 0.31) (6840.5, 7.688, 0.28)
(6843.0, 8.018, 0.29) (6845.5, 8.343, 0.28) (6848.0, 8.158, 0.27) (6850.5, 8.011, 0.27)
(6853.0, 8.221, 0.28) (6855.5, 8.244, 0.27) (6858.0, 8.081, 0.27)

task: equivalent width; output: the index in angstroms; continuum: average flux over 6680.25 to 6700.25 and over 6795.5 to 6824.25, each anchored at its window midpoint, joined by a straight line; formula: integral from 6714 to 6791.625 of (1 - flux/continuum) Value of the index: 5.1 angstroms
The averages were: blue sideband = 7.98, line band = 7.47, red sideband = 8.02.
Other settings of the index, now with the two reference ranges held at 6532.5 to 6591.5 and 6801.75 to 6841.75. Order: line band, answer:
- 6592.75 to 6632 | 0.59 angstroms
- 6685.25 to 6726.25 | 1.31 angstroms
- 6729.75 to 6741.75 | 2.65 angstroms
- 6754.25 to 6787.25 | 0.85 angstroms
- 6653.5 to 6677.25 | -0.70 angstroms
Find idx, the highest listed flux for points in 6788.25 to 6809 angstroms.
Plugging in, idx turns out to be 8.055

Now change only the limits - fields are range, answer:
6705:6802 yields 8.236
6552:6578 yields 8.761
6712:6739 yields 8.126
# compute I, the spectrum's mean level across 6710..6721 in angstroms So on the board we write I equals 7.85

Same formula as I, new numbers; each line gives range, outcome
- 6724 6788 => 7.41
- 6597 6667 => 8.13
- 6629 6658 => 8.24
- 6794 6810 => 7.86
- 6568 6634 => 8.04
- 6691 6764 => 7.47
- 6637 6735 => 7.89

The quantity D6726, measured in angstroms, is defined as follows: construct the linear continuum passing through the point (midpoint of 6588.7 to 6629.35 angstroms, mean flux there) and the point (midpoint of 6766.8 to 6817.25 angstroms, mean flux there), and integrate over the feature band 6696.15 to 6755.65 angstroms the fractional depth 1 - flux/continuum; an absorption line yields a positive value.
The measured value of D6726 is 4.2 angstroms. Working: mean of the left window 8.03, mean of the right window 7.89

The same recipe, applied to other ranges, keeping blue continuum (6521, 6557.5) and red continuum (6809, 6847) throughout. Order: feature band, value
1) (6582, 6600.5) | -0.27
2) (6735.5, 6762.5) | 1.64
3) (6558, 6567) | -0.39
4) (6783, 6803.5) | 0.67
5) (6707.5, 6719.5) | 0.35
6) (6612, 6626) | 0.01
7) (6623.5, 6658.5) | -0.91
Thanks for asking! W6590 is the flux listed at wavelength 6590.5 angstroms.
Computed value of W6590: 8.235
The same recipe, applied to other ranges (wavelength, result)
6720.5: 8.126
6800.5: 7.924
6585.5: 8.13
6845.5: 8.343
